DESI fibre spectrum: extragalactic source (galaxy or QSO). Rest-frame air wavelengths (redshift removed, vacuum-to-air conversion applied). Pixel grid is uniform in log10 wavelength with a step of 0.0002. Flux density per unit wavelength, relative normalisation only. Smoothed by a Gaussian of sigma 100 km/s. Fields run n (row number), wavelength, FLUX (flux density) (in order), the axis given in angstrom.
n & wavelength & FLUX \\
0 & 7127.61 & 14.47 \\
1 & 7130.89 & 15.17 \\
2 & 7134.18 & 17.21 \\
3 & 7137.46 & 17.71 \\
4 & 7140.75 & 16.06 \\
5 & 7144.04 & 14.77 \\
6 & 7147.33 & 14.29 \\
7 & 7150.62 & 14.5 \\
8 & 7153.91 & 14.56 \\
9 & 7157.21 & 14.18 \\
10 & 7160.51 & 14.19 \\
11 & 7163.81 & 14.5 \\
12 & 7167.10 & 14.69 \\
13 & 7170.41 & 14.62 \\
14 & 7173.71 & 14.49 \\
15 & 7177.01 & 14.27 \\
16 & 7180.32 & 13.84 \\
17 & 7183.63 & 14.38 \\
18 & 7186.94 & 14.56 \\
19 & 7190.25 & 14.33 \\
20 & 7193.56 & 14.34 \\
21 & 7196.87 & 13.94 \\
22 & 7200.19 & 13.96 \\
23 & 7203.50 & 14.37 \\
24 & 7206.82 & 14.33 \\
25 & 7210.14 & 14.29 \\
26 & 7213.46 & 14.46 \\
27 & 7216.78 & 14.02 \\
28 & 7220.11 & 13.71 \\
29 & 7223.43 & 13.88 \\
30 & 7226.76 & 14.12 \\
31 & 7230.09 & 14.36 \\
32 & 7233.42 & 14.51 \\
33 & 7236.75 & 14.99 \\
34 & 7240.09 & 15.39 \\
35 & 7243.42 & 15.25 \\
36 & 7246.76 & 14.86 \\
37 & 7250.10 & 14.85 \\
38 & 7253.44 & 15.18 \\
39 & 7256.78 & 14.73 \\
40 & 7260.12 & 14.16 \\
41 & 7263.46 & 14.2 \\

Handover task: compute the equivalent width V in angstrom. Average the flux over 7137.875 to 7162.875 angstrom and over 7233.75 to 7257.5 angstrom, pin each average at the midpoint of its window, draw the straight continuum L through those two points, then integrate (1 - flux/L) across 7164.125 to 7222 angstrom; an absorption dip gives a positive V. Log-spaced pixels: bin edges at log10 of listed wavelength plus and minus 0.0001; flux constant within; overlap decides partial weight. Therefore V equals 2.4 angstrom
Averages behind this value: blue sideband 14.8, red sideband 15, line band 14.3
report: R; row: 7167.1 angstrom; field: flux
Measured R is 14.69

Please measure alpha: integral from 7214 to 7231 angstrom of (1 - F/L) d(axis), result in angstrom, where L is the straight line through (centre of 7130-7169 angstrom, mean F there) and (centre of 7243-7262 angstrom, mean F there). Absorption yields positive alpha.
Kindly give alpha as 1.0 angstrom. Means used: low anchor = 15.1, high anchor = 14.8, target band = 14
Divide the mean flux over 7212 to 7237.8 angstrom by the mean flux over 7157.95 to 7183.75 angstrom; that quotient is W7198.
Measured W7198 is 0.99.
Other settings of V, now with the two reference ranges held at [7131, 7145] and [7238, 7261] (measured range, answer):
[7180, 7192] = 1.1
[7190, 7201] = 1.1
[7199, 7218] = 1.5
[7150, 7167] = 1.8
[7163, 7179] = 1.5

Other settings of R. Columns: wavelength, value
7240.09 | 15.39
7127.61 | 14.47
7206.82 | 14.33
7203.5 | 14.37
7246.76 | 14.86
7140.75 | 16.06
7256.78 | 14.73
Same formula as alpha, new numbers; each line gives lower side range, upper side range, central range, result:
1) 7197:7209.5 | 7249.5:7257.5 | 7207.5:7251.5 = 0.2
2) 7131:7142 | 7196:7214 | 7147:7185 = 3.1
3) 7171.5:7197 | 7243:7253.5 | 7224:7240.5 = 0.3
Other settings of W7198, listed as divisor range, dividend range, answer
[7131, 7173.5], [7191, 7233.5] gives 0.94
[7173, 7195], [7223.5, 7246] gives 1.03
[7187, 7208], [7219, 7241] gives 1.01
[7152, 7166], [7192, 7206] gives 0.99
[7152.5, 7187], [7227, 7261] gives 1.03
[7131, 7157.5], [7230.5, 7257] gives 0.97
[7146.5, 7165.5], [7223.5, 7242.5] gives 1.02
